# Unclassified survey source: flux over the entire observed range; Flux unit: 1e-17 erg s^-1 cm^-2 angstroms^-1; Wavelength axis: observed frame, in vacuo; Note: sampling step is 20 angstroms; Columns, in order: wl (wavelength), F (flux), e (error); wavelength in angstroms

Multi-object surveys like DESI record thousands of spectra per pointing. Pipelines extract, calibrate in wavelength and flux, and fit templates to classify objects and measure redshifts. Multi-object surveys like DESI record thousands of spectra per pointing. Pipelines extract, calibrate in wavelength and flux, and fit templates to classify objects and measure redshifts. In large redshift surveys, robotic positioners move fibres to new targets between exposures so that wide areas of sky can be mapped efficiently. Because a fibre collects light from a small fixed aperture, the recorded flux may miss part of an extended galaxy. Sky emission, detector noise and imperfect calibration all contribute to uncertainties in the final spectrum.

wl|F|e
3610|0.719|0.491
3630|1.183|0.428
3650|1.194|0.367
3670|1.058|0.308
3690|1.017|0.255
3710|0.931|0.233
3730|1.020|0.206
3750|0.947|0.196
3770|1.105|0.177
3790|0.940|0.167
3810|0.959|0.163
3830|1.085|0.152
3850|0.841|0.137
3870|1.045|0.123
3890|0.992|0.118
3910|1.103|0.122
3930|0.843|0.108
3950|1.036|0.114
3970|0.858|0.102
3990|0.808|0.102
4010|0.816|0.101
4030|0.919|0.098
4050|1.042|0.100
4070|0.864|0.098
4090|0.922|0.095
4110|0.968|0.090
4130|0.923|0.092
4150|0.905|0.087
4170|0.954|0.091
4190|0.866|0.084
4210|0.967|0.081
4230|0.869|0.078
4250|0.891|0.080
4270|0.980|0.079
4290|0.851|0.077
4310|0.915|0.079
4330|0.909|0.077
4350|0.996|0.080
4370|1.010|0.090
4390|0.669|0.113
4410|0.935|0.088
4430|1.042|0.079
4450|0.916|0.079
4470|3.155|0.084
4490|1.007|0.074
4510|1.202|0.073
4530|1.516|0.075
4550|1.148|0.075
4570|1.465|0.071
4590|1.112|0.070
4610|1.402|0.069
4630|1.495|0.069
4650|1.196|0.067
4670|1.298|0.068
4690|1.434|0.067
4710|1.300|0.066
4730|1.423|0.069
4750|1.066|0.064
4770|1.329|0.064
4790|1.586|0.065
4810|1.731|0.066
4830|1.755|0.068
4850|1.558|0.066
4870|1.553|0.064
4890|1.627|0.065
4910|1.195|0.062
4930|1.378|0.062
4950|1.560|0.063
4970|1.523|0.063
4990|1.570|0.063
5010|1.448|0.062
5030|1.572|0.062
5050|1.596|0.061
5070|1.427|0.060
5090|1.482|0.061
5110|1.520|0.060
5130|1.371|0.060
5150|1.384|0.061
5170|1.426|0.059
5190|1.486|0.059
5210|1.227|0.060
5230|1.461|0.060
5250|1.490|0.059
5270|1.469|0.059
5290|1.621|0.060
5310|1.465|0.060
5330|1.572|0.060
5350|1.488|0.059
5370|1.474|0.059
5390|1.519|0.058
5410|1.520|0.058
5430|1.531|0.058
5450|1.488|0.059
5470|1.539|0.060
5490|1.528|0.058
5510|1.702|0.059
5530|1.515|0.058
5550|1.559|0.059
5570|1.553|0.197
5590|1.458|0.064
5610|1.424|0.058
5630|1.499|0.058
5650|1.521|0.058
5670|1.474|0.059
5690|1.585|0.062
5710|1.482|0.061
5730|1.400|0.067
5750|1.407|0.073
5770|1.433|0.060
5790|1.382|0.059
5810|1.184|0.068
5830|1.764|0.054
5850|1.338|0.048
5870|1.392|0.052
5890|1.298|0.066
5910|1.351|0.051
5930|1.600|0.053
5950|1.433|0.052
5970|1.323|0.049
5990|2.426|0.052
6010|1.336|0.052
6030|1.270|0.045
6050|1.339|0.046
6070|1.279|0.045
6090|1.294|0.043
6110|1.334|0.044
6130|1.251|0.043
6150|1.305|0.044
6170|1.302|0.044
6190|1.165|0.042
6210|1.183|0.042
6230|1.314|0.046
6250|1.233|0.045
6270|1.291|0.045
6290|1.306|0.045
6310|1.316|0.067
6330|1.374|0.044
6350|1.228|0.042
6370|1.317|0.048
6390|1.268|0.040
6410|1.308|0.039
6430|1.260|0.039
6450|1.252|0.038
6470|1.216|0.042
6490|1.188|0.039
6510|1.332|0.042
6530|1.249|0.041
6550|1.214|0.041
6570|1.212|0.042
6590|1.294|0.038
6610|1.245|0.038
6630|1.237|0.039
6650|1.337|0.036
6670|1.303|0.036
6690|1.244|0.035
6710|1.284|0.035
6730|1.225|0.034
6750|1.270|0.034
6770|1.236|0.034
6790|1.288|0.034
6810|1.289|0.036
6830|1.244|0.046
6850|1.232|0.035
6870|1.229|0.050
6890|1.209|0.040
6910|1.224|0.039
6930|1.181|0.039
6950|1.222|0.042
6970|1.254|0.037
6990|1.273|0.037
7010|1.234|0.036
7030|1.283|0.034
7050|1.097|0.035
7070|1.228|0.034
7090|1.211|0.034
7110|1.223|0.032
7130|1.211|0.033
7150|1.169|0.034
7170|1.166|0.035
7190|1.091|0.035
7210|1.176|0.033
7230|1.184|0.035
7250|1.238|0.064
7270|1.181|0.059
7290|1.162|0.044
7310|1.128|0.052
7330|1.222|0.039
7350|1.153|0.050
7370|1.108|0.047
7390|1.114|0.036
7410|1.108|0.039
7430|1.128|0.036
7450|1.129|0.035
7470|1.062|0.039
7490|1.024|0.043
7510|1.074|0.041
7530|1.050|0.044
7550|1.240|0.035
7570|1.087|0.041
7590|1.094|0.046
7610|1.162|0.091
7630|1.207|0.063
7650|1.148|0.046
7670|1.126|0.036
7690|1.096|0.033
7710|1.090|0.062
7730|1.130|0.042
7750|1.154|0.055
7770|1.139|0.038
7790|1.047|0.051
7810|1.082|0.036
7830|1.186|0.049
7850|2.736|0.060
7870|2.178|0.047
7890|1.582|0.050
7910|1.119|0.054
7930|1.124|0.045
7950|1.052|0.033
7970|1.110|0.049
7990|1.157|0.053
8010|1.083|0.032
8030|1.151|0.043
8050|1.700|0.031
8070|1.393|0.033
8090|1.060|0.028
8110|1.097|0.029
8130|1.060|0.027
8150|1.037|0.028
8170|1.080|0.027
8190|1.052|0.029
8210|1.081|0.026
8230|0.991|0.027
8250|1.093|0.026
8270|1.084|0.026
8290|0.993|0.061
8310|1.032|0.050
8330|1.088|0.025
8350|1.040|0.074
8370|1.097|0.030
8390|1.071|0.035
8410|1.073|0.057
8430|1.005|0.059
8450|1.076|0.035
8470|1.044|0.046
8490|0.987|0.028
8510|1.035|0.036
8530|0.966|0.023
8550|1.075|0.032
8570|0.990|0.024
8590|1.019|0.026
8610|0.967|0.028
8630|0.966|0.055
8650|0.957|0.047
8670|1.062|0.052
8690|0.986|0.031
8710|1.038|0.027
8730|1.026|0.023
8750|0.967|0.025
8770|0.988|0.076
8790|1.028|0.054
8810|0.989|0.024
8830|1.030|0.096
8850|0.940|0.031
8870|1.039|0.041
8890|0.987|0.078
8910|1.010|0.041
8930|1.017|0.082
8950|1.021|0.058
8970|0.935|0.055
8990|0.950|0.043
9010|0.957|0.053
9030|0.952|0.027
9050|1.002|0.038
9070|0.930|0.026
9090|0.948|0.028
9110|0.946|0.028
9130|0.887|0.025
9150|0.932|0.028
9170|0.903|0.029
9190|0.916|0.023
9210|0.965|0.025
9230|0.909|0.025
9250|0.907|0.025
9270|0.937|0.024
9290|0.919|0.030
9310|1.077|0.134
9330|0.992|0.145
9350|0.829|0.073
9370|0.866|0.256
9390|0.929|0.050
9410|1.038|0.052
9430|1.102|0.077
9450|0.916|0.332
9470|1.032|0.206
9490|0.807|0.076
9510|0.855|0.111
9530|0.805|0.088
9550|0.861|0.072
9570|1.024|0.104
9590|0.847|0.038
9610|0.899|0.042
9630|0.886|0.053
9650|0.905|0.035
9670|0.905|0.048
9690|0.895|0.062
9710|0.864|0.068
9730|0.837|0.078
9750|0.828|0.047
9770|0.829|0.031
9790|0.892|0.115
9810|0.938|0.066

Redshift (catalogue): 0.20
